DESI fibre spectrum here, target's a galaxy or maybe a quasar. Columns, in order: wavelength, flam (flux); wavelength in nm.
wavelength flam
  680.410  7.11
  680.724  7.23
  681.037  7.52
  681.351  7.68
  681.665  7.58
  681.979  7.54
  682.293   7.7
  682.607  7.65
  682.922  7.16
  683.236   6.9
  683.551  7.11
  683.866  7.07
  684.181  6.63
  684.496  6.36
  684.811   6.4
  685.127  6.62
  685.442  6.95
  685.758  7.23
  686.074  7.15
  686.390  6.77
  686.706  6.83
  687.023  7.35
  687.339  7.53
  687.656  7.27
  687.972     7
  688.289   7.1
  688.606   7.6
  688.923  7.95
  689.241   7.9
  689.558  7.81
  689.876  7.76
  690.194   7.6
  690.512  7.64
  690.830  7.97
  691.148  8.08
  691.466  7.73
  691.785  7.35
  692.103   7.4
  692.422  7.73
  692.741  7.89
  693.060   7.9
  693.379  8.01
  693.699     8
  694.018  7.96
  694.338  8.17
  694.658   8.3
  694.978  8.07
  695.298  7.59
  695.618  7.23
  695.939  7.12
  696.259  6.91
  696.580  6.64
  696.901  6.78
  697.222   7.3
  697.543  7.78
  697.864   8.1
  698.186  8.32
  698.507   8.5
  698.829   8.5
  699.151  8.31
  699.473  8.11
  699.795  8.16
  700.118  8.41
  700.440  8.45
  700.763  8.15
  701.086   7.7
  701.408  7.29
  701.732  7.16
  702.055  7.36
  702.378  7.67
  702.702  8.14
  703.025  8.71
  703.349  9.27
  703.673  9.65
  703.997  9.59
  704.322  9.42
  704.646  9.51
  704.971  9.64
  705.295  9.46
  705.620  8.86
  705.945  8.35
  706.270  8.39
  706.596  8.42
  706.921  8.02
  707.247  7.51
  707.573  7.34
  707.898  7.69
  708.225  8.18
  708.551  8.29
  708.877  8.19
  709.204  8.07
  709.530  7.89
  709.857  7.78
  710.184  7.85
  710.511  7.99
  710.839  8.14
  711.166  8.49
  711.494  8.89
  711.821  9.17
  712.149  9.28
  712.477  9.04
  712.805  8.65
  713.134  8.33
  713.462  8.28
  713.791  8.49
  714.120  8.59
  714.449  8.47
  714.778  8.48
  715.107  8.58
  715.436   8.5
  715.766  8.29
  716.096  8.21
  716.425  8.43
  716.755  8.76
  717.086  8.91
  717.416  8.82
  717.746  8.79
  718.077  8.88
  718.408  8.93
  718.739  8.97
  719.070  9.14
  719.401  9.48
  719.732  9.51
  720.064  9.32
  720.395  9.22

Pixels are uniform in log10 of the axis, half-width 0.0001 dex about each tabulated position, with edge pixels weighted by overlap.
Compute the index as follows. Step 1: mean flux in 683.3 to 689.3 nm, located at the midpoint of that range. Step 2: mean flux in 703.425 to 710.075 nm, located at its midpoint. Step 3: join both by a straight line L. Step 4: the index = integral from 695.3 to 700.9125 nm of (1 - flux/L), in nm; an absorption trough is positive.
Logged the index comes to 0.08 nm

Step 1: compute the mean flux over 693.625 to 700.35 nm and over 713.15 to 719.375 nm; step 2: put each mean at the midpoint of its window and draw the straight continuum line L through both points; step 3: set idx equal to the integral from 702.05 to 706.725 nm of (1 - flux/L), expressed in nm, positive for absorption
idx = -0.42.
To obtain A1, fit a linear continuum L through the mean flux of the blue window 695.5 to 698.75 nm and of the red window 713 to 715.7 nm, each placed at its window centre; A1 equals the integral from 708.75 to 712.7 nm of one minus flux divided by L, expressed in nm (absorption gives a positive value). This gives -0.07 nm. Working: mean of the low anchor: 7.5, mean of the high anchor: 8.46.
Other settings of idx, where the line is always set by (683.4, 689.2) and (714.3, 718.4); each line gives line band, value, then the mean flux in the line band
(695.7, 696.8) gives 0.097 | 6.91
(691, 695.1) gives -0.262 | 7.89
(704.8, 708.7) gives -0.113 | 8.35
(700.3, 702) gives 0.024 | 7.72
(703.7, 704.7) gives -0.193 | 9.52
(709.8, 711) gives 0.050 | 7.95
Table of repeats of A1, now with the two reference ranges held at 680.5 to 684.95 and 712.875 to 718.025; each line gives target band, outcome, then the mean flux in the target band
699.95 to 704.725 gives -0.25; 8.41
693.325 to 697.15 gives 0.08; 7.54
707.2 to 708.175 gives 0.07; 7.59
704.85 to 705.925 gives -0.14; 9.18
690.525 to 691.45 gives -0.05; 7.92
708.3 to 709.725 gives 0.03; 8.11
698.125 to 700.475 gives -0.14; 8.34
